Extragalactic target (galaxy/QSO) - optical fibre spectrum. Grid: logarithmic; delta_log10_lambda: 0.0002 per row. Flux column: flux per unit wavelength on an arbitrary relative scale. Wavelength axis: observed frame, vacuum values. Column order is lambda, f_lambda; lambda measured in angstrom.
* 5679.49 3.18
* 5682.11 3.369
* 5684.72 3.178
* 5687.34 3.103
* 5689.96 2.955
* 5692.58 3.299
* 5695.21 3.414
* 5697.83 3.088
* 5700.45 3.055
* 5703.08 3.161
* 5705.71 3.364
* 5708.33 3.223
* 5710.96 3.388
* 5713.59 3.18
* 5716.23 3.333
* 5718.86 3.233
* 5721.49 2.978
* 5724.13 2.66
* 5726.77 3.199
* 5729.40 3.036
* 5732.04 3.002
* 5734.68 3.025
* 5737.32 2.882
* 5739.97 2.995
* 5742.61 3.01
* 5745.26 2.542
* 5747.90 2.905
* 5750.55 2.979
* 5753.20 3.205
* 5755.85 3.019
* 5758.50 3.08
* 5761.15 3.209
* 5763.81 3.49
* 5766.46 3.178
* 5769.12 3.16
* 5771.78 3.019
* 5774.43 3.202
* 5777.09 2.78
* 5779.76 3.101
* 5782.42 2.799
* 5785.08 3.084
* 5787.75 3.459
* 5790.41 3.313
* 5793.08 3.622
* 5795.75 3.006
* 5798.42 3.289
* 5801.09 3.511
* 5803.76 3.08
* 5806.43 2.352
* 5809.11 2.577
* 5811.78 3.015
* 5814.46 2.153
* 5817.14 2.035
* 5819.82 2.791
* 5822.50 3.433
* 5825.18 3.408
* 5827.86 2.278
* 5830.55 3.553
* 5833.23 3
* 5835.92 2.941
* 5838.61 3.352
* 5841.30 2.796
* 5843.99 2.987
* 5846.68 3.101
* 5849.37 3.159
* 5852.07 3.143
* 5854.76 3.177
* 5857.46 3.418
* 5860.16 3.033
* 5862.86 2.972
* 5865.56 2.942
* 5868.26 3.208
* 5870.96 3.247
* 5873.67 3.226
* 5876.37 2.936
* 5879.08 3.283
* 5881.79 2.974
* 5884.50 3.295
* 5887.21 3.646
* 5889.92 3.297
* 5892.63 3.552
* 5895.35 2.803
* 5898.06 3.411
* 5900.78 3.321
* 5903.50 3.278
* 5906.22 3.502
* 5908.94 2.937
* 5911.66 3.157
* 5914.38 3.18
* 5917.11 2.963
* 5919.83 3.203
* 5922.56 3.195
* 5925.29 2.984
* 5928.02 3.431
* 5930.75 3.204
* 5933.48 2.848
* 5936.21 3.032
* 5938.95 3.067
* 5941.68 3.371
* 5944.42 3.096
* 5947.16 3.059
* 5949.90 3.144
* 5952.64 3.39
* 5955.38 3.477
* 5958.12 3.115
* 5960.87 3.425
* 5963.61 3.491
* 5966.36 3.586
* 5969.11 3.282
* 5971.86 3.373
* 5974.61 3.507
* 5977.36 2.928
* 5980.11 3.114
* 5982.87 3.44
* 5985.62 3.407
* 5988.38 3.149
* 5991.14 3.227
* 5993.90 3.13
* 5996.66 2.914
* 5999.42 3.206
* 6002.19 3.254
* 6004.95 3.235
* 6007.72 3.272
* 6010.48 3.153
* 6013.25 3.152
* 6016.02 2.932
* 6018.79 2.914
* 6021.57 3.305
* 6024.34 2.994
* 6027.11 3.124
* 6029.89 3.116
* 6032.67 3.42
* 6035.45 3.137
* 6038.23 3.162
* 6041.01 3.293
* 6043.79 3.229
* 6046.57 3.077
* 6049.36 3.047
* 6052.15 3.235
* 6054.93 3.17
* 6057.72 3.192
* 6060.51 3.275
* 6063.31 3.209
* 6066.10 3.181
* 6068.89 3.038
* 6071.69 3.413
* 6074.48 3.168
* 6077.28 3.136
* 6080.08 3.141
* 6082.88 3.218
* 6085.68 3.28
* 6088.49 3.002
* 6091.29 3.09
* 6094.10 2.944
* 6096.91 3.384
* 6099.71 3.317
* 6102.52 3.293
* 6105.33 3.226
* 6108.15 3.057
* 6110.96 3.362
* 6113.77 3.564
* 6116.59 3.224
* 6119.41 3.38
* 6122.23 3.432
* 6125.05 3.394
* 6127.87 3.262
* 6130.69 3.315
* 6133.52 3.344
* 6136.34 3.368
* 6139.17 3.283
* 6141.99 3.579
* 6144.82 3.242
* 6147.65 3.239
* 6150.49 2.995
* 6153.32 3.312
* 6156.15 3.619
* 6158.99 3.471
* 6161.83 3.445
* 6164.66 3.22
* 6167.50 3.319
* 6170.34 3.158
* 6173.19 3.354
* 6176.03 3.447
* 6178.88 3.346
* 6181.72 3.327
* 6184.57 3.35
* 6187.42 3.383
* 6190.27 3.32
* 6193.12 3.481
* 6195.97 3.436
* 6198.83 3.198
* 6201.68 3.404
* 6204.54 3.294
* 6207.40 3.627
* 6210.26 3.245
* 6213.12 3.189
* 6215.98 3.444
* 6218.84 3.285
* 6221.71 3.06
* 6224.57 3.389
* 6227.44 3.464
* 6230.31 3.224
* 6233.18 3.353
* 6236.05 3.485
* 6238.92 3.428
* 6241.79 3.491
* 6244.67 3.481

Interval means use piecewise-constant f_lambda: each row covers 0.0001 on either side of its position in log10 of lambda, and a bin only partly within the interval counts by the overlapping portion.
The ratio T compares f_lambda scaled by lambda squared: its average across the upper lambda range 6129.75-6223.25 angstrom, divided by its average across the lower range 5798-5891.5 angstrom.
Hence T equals 1.22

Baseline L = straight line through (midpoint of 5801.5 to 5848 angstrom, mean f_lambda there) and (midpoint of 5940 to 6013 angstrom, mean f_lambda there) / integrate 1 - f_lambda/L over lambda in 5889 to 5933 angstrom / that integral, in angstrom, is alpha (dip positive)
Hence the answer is -1.5 angstrom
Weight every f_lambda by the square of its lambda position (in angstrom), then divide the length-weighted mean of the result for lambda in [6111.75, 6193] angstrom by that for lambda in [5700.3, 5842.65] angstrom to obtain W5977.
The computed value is 1.3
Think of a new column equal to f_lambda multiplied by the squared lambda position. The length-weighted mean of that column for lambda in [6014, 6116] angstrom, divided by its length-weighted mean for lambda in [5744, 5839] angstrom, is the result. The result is 1.16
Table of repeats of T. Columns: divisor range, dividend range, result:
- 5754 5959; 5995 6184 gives 1.12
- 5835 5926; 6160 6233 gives 1.17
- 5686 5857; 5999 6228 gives 1.20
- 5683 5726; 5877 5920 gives 1.09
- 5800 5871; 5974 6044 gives 1.13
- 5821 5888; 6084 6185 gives 1.16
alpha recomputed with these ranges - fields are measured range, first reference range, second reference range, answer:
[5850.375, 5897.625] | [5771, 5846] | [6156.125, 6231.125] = -2.0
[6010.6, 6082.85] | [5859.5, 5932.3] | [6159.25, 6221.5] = 2.3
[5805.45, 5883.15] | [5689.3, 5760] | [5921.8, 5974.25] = 4.5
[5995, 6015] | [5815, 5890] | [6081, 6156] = 0.2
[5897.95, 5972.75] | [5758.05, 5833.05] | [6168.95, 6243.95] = -2.1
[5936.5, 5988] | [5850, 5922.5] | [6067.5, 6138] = -1.1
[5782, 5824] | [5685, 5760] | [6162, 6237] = 2.0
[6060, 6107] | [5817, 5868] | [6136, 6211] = 1.1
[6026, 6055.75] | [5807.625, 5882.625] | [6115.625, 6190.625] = 0.3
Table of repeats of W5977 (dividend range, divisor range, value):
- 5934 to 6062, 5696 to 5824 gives 1.14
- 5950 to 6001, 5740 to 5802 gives 1.13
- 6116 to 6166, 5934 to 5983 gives 1.09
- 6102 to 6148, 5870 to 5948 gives 1.12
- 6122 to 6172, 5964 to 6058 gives 1.09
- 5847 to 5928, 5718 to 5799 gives 1.08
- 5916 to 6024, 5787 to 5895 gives 1.08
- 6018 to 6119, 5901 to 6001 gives 1.03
